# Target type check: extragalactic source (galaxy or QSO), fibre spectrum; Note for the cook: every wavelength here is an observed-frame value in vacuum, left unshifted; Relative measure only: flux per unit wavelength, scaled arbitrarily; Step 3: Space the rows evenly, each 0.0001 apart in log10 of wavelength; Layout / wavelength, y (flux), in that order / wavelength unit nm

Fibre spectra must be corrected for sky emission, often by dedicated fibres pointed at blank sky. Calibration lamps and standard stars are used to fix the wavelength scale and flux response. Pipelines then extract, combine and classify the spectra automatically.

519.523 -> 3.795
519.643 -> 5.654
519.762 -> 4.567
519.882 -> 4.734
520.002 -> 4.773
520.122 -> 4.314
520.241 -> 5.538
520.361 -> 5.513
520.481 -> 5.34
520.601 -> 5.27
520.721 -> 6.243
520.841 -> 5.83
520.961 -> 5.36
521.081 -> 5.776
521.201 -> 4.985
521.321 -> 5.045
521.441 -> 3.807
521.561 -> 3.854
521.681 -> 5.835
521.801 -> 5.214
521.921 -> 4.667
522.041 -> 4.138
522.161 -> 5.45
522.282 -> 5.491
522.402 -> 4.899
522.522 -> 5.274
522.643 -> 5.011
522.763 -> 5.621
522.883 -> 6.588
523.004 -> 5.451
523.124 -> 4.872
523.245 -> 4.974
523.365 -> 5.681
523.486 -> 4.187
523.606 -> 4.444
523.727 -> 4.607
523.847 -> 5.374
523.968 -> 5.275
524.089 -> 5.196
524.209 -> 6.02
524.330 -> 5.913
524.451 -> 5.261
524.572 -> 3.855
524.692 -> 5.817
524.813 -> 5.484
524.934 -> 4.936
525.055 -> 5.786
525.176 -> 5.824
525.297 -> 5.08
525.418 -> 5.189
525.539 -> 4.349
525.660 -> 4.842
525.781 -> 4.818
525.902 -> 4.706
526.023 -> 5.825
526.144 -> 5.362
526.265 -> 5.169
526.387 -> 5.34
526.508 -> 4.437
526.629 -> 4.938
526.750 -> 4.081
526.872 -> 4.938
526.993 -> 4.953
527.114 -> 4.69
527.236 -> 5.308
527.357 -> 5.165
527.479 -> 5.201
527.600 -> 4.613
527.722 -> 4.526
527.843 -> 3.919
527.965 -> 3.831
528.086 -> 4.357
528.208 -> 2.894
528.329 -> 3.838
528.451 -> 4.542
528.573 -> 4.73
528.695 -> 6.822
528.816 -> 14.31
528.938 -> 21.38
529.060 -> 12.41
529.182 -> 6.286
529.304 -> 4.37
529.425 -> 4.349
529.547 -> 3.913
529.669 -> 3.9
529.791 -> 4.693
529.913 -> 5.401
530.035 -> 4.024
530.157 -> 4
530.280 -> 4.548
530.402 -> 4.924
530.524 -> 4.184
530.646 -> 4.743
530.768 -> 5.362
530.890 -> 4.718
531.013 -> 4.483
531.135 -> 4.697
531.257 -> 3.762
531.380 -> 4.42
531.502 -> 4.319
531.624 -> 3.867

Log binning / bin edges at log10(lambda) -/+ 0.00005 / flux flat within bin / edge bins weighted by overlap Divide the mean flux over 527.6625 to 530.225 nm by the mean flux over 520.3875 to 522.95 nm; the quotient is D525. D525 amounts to 1.17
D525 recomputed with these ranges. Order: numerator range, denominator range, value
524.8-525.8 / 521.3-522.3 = 1.07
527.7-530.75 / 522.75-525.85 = 1.13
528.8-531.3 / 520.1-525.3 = 1.17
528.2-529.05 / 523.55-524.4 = 1.70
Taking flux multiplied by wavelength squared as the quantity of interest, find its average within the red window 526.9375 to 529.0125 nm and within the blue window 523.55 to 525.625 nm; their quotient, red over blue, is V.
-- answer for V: 1.21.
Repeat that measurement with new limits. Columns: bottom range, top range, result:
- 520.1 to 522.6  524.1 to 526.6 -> 1.03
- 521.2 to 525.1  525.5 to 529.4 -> 1.16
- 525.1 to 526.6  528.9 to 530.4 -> 1.26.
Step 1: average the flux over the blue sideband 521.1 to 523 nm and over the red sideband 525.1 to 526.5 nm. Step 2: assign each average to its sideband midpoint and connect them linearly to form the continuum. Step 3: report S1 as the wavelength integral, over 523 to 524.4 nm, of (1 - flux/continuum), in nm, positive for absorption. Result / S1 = -0.02 nm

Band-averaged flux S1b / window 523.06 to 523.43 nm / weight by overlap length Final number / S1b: 5.17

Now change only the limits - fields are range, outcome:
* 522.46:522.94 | 5.62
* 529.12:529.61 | 4.74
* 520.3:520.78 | 5.58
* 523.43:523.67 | 4.32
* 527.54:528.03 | 4.22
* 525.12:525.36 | 5.44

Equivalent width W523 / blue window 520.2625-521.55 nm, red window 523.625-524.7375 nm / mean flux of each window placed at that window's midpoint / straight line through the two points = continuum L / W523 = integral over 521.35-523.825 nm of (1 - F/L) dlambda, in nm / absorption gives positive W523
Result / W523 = 0.110 nm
